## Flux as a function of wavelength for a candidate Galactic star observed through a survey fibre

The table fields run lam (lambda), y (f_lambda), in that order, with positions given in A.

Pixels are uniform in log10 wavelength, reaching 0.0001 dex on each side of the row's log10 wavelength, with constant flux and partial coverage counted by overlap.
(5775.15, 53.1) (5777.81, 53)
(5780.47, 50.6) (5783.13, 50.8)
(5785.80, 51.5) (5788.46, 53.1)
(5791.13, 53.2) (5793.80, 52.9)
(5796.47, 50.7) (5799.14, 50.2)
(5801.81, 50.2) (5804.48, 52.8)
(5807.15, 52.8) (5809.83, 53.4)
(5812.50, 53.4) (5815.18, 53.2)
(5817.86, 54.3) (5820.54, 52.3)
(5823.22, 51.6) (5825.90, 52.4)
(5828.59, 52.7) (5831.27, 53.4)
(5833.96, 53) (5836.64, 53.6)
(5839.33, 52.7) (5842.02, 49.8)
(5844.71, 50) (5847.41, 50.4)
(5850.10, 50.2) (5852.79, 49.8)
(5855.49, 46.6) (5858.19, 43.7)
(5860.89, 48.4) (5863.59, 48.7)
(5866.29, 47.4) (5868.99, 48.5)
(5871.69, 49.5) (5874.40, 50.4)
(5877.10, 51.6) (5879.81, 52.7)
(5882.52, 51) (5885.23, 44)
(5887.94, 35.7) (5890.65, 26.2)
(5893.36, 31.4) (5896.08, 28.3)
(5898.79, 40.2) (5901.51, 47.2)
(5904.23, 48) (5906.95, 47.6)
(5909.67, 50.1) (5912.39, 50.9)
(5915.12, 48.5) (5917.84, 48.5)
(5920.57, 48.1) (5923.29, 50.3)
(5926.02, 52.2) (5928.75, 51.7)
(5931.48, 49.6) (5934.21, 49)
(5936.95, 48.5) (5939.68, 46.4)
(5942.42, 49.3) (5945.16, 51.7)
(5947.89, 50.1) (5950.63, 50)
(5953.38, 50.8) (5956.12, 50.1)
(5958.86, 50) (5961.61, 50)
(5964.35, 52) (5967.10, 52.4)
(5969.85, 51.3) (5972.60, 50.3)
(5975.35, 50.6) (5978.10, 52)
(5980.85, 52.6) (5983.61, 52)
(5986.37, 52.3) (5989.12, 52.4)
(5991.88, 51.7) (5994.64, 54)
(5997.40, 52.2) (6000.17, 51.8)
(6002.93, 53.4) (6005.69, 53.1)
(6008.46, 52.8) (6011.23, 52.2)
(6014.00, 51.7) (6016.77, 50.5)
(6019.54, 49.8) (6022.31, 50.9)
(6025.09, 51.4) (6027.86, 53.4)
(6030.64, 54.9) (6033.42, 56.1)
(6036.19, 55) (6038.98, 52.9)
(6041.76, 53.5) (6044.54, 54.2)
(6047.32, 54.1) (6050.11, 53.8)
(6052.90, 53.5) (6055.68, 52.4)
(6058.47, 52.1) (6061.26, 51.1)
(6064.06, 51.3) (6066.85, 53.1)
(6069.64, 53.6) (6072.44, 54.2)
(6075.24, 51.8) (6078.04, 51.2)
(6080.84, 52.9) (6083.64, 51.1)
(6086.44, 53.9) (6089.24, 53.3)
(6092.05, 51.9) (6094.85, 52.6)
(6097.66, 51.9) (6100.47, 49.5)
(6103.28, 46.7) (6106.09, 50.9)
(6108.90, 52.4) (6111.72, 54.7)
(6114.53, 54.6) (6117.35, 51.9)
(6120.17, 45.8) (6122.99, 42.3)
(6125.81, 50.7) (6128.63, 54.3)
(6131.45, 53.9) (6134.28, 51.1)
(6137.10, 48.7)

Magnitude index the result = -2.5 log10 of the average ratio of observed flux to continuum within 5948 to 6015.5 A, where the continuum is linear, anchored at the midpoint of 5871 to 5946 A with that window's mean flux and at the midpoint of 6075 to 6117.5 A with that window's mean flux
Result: -0.07 mag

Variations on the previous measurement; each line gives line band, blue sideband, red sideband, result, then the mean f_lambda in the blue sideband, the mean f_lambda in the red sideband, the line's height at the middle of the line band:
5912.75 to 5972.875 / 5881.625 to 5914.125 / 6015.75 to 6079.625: -0.12 mag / 41.7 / 52.8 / 45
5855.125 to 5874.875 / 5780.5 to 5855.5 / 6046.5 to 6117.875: 0.09 mag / 51.9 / 52.3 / 52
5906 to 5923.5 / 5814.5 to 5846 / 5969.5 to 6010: 0.07 mag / 52.4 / 52.2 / 52.3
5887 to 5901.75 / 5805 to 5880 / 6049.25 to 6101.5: 0.45 mag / 50.9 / 52.4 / 51.3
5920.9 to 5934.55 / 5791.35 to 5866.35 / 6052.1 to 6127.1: 0.02 mag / 51.2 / 51.5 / 51.3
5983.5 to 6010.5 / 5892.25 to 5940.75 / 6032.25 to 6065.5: -0.04 mag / 46.6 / 53.3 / 50.7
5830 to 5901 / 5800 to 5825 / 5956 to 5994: 0.13 mag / 52.6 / 51.5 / 52.3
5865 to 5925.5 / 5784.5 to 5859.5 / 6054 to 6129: 0.14 mag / 51.6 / 51.5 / 51.6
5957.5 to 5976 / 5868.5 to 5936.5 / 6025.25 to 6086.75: -0.04 mag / 46.1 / 53.1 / 49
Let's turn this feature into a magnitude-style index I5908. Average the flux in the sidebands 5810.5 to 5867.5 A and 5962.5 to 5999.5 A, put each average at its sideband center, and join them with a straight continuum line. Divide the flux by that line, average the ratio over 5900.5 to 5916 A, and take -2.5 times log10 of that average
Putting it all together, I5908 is 0.058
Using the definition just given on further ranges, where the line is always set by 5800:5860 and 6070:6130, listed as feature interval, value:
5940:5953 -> 0.031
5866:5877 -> 0.043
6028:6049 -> -0.060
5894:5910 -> 0.204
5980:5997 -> -0.022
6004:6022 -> -0.006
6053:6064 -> -0.012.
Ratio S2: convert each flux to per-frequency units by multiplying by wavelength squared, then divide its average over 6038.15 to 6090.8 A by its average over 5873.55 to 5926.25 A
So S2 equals 1.2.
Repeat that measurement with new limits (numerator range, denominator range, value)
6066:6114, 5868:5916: 1.25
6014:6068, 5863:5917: 1.24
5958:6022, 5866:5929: 1.17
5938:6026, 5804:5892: 1.08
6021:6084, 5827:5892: 1.17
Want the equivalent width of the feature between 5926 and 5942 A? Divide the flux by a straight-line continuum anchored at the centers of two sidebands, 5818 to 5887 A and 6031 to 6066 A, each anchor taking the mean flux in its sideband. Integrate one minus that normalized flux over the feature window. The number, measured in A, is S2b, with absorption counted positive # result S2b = 0.7 A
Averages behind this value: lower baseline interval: 50.2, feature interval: 49.3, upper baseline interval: 53.4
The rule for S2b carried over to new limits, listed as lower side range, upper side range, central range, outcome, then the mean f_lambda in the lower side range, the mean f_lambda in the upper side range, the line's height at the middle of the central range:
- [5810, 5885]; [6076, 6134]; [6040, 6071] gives -1.07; 50.7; 51.3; 51.2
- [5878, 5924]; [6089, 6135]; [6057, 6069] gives -0.63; 44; 51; 49.4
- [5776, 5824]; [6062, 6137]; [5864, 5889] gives 1.93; 52.2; 51.5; 52.1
